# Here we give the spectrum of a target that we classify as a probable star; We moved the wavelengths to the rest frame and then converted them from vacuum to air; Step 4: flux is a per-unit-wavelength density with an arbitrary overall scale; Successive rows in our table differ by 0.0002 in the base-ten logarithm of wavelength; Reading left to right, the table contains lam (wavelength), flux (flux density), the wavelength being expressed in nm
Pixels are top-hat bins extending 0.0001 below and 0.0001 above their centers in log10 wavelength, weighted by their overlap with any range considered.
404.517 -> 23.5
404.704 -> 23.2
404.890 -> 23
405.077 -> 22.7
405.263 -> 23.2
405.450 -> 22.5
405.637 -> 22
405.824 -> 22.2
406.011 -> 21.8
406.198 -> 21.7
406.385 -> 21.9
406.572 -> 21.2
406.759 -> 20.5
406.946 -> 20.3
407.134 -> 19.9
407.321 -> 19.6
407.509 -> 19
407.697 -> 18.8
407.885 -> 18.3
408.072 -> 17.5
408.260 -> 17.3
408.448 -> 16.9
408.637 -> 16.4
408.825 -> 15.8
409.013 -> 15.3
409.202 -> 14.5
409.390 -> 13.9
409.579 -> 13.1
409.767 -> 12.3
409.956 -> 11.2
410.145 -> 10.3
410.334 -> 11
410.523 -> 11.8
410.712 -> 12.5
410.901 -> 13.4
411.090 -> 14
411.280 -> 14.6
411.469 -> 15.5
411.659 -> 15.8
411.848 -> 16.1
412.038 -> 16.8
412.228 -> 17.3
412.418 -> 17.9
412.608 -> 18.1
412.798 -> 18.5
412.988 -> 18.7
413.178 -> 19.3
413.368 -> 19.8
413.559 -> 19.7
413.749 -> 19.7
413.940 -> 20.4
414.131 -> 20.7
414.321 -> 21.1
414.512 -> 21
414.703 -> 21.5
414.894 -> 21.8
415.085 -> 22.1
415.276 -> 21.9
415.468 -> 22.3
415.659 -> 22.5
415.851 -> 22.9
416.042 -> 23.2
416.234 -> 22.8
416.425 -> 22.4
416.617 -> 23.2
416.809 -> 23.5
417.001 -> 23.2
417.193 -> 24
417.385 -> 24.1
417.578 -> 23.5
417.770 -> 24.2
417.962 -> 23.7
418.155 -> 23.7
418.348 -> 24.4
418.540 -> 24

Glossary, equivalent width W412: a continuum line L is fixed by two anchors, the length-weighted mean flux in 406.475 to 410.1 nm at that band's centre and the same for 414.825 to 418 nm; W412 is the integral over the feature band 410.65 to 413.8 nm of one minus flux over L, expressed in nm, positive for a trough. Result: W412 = 0.47 nm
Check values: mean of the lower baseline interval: 16.8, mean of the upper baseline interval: 23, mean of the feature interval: 16.9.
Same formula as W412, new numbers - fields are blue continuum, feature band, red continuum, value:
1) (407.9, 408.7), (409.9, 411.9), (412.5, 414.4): 0.56 nm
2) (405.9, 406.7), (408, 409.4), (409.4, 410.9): -0.04 nm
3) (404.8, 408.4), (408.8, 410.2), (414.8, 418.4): 0.53 nm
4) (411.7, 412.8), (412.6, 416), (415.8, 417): -0.11 nm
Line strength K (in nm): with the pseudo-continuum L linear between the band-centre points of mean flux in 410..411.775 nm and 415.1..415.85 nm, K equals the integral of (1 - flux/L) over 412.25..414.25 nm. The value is -0.15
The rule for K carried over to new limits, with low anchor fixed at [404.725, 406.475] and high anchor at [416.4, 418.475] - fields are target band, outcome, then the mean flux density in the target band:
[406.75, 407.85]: 0.147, 19.5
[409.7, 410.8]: 0.547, 11.5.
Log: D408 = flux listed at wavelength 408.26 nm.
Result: 17.3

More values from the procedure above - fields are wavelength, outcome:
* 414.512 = 21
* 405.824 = 22.2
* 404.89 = 23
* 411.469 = 15.5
